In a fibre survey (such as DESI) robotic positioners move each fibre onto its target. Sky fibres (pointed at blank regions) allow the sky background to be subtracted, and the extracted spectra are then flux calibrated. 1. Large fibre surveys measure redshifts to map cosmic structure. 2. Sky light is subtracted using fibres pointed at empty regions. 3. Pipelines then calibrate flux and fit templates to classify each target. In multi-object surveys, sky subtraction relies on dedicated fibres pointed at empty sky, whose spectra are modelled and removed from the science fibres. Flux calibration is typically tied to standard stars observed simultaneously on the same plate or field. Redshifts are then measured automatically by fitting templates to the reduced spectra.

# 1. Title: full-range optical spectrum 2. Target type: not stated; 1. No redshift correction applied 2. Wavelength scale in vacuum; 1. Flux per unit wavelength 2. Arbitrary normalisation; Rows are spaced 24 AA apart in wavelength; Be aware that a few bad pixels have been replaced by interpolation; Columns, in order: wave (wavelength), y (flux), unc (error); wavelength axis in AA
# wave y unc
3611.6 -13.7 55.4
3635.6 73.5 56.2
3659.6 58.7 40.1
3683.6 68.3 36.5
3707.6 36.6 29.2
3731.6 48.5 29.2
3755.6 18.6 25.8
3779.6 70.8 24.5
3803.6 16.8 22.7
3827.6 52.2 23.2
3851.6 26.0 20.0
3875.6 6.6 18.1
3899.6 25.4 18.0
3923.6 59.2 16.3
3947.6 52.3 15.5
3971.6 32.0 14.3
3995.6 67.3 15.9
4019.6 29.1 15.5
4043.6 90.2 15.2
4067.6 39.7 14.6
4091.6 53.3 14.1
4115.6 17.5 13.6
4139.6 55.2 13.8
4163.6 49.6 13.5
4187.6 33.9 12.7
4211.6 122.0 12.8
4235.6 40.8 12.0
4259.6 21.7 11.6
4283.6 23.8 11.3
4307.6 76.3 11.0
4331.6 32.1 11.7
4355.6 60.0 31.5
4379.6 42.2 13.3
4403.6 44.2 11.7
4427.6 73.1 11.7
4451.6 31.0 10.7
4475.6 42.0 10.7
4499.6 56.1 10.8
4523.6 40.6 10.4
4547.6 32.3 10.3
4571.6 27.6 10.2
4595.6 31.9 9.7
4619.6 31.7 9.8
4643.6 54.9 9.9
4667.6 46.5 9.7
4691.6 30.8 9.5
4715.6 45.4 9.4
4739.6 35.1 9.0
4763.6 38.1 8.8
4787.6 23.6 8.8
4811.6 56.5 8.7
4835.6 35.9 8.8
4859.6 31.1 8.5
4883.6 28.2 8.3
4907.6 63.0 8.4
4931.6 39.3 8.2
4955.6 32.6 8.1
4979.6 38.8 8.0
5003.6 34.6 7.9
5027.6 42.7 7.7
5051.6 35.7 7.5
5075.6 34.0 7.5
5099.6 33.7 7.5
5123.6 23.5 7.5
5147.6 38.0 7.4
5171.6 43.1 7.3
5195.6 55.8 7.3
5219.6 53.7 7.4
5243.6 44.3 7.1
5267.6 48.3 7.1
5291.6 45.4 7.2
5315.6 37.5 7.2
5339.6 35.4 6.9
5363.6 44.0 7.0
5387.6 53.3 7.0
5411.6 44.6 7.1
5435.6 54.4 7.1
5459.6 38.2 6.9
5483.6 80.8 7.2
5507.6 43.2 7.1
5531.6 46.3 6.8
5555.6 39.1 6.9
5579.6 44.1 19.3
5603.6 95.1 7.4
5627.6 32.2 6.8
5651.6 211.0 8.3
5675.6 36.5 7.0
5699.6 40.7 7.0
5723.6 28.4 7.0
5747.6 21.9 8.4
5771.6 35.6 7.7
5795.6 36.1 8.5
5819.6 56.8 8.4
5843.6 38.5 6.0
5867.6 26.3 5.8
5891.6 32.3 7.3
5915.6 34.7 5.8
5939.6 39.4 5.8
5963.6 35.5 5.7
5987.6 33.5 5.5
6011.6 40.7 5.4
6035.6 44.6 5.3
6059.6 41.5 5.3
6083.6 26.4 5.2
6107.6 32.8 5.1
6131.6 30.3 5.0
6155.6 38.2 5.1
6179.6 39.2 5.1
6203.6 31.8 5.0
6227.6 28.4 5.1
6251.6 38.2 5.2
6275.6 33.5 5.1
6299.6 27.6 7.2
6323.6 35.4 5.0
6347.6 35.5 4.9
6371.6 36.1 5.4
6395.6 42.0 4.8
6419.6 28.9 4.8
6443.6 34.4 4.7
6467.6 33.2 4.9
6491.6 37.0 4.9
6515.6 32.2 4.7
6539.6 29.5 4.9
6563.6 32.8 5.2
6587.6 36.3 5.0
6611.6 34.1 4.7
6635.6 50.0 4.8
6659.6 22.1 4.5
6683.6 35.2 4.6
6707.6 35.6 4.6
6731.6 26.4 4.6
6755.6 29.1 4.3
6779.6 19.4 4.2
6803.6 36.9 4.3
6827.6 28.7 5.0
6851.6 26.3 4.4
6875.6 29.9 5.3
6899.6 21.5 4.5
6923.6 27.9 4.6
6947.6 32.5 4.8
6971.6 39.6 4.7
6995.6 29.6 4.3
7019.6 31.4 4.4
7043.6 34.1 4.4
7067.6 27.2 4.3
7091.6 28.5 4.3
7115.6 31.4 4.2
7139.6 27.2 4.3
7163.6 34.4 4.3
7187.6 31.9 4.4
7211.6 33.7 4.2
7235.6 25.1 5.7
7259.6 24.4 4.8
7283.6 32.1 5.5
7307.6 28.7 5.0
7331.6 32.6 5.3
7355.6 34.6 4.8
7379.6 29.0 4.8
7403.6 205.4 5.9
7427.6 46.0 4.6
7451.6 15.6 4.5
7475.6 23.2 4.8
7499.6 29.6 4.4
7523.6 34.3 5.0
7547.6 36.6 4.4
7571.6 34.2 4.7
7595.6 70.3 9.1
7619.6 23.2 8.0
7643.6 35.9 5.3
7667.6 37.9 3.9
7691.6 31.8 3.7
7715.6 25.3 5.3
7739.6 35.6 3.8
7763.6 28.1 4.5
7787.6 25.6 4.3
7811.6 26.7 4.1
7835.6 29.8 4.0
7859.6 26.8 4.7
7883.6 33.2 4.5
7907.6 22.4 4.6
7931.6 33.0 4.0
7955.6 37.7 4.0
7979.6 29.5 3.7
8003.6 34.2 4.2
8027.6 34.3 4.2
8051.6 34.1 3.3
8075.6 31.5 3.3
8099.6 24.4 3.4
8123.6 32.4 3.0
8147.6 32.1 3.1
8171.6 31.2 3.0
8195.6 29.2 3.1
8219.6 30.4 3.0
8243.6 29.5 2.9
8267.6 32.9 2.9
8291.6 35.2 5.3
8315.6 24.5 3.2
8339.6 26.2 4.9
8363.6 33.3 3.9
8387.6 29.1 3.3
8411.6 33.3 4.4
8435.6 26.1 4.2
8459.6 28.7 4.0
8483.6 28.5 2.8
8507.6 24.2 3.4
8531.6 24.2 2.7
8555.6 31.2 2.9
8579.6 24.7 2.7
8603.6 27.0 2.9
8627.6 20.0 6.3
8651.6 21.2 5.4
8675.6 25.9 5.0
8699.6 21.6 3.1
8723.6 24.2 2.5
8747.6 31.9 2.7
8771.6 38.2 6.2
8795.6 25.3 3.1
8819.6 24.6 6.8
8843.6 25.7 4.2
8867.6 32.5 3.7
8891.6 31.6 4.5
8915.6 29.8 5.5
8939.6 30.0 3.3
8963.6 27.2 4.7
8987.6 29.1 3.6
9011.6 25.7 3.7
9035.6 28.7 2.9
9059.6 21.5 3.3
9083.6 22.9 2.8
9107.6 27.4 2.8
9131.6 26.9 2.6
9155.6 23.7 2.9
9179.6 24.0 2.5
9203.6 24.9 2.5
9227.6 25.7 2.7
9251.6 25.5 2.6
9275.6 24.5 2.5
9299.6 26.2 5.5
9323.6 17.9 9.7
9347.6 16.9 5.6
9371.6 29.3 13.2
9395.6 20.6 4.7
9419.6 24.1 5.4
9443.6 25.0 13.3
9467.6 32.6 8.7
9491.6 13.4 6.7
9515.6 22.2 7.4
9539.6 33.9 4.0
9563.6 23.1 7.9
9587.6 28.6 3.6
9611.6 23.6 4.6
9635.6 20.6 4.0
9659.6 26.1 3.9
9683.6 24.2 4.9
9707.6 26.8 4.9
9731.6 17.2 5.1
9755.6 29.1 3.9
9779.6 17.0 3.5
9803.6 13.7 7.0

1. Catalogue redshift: 0.13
